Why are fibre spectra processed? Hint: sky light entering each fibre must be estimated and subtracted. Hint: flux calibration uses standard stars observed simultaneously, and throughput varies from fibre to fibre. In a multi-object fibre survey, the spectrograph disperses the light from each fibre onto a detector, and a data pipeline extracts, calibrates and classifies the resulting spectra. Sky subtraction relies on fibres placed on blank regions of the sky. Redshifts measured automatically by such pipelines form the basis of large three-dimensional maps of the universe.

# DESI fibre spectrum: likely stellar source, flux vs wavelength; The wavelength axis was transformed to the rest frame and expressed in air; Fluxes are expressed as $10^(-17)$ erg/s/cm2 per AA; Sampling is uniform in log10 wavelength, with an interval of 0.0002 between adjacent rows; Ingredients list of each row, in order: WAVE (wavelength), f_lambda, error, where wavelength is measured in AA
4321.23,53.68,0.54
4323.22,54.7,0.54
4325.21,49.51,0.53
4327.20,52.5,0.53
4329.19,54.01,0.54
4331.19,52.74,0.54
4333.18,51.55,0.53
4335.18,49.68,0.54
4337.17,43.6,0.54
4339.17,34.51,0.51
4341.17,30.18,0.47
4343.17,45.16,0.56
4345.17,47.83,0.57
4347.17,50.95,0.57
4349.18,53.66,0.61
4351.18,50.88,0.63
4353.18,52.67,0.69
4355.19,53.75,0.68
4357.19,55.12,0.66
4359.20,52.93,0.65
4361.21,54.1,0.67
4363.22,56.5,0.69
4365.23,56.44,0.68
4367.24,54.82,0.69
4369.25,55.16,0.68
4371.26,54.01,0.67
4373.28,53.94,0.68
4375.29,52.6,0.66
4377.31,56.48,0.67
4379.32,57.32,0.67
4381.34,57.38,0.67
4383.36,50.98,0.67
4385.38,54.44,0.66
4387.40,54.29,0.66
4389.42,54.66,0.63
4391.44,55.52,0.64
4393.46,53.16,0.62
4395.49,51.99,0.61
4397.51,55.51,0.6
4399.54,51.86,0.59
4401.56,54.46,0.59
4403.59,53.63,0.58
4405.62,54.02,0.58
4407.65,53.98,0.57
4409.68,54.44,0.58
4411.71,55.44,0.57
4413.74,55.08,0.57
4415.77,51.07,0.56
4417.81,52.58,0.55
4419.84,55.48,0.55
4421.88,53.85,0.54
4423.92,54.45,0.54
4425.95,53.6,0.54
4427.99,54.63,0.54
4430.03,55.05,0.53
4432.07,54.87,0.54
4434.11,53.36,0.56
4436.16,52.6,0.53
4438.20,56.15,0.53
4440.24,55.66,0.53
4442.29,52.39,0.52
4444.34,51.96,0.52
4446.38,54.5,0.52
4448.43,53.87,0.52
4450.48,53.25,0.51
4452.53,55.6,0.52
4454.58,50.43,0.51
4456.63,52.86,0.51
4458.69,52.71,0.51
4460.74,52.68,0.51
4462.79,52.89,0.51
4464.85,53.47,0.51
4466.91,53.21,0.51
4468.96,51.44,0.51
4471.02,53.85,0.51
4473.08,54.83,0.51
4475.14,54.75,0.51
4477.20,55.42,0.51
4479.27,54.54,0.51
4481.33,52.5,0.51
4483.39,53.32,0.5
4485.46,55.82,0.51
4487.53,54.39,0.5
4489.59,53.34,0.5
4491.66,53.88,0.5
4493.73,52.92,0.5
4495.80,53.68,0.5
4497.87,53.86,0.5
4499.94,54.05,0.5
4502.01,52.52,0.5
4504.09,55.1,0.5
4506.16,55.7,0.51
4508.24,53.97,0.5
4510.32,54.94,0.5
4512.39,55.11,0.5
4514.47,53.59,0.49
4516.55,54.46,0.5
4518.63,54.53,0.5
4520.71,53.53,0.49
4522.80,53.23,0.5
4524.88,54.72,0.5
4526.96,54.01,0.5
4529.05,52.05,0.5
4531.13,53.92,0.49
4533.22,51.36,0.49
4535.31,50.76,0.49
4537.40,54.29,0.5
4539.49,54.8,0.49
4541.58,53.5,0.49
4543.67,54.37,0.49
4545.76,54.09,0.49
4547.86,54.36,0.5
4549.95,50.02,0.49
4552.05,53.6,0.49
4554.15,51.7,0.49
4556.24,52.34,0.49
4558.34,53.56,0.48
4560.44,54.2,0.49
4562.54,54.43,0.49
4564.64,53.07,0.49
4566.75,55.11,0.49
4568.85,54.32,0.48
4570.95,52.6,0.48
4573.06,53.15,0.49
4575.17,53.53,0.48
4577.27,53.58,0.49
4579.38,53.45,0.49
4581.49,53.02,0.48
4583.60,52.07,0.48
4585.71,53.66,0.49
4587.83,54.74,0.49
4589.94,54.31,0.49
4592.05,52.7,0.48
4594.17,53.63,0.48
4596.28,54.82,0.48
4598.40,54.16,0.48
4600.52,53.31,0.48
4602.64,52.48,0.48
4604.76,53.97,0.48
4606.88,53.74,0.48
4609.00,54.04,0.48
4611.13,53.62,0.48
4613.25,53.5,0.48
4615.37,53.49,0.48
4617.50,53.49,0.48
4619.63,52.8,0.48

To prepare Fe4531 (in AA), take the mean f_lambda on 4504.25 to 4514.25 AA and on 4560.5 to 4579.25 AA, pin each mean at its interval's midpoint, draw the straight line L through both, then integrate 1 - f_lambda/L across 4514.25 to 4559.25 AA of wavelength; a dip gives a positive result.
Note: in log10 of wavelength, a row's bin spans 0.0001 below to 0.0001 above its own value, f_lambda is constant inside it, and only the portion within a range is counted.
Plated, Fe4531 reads 0.9 AA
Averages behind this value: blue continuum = 54.9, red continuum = 53.7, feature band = 53.3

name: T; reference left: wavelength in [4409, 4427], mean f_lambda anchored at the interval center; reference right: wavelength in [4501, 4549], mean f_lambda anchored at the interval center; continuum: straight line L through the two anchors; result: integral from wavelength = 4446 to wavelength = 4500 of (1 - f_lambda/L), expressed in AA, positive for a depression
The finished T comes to 0.3 AA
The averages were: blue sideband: 54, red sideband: 53.9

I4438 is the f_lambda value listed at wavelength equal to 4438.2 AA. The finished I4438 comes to 56.15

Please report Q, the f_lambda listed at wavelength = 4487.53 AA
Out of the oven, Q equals 54.39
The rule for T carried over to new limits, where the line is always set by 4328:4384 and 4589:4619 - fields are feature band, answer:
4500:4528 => -0.8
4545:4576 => 0.0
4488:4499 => -0.2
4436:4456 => -0.6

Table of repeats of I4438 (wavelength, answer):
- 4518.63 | 54.53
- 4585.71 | 53.66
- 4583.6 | 52.07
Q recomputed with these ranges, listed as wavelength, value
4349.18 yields 53.66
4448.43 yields 53.87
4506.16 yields 55.7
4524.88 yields 54.72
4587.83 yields 54.74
